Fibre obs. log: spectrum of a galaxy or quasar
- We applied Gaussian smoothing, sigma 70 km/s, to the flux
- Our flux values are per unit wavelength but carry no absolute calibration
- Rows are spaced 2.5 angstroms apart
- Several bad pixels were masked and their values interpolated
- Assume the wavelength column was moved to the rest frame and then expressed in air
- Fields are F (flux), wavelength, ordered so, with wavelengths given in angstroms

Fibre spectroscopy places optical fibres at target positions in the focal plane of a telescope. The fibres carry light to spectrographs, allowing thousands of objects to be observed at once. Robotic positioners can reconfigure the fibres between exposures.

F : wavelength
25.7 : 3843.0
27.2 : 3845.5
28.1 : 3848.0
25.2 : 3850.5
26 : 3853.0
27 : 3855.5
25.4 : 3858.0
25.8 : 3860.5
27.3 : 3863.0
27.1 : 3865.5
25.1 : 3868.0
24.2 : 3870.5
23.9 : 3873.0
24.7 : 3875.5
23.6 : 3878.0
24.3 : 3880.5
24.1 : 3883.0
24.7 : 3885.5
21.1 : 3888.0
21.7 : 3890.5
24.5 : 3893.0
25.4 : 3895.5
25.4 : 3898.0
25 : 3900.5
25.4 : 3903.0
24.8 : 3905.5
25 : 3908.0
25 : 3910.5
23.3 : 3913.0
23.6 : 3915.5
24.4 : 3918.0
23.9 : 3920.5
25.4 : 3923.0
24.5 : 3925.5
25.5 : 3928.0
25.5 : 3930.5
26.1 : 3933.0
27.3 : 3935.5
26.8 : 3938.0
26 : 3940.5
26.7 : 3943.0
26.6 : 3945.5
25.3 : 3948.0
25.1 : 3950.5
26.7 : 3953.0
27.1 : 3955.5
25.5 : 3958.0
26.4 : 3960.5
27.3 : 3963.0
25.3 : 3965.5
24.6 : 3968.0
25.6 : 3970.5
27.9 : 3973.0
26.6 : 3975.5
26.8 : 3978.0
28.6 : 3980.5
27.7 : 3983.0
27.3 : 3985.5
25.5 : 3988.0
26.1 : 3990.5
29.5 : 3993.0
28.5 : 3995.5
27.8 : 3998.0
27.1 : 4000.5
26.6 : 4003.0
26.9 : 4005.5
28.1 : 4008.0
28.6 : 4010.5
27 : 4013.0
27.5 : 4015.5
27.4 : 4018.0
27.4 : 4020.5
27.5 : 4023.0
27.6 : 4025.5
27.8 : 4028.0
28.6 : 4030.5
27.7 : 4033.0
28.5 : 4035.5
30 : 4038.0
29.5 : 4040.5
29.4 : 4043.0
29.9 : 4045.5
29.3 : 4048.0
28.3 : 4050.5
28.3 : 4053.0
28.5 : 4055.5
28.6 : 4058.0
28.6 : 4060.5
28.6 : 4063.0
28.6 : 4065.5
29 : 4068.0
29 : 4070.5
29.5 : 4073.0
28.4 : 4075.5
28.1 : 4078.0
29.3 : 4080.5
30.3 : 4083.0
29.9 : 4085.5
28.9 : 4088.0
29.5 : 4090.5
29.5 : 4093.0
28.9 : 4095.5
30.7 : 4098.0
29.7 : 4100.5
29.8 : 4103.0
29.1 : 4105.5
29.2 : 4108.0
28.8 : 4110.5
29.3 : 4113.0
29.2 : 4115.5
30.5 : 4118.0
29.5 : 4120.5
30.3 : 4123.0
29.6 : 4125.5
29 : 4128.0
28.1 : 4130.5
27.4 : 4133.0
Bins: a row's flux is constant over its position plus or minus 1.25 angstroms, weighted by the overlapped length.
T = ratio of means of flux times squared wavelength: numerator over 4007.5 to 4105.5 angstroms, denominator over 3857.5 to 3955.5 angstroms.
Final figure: 1.24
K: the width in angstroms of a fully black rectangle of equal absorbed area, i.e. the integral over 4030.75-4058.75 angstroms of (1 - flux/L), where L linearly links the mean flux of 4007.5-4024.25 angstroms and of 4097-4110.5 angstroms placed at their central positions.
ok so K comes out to -0.6 angstroms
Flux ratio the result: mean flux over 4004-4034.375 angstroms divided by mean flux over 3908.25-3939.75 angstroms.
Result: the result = 1.10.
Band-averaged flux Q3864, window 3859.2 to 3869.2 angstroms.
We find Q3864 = 26.3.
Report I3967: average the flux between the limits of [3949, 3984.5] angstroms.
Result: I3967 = 26.5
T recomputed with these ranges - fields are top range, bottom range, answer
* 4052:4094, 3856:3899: 1.30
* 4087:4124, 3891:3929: 1.32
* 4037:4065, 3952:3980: 1.15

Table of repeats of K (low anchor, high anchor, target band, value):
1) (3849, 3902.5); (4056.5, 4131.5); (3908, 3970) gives 1.34 angstroms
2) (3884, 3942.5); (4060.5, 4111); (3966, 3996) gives -0.48 angstroms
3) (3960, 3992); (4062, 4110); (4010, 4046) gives -0.49 angstroms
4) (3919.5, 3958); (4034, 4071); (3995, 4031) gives 0.37 angstroms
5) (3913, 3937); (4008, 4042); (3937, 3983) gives -0.53 angstroms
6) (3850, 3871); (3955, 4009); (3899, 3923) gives 1.67 angstroms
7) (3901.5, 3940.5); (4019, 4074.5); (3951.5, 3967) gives -0.08 angstroms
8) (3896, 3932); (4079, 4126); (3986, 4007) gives -0.30 angstroms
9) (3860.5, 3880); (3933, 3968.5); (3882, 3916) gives 1.73 angstroms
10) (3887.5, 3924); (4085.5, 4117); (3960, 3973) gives -0.05 angstroms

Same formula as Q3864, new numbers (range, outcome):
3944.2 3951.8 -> 25.7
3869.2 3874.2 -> 24.1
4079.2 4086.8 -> 29.8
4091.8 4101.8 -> 29.7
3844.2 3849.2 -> 27.6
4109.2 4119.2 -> 29.4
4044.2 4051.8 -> 29.2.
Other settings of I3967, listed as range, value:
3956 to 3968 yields 26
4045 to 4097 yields 29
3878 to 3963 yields 25.1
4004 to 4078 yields 28.4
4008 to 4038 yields 27.9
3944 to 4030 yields 27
